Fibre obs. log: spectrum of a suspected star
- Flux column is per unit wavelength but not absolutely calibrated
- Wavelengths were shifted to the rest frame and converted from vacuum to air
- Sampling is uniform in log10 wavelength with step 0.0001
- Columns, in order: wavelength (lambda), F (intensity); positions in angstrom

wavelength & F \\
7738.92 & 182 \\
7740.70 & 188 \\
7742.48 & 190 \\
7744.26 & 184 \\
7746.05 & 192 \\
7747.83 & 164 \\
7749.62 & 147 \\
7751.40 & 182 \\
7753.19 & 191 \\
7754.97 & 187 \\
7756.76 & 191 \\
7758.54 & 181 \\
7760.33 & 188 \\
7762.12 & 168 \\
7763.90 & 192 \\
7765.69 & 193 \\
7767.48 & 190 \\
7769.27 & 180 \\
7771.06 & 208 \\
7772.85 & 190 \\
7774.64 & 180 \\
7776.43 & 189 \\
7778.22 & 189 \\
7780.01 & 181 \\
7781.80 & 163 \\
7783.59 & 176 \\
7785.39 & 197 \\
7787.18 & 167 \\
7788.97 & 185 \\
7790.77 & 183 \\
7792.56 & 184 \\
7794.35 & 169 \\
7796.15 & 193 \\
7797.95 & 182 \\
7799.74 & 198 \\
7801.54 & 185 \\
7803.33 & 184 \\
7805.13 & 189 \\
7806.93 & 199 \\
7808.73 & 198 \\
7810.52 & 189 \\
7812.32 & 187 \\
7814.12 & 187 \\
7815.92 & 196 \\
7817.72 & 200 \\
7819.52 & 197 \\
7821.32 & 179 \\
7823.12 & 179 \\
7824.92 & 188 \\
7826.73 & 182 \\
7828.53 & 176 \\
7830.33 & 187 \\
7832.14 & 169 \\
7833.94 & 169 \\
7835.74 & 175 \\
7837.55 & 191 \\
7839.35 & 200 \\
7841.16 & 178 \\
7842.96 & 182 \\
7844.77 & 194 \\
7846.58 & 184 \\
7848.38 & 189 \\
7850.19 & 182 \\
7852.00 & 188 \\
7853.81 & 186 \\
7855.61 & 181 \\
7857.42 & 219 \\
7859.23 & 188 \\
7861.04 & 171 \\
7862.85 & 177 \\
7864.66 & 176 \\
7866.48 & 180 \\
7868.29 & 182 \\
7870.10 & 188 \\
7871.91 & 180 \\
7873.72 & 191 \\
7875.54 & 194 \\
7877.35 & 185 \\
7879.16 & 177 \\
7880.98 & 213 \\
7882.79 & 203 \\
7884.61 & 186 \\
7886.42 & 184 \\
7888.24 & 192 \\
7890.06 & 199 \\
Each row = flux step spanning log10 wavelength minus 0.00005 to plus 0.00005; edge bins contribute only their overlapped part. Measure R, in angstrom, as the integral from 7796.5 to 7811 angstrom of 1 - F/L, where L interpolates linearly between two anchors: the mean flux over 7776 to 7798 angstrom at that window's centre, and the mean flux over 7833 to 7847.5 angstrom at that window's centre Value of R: -0.7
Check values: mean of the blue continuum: 181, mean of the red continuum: 184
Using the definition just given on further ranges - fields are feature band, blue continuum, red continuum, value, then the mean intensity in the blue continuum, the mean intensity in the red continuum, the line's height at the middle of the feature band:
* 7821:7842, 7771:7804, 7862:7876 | 0.26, 184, 183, 183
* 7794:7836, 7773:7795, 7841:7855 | -0.67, 181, 186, 183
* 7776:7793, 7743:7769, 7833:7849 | 0.18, 182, 185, 183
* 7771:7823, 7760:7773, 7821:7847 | -0.26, 189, 182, 186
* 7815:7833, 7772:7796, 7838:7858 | 0.07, 181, 189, 186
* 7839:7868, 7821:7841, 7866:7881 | -0.24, 181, 187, 184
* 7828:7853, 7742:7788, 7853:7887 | 0.40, 183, 188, 186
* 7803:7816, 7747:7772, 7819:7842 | -0.63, 183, 182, 182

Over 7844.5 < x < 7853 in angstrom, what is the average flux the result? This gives 187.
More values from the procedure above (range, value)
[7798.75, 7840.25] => 187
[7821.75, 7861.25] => 185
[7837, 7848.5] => 188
